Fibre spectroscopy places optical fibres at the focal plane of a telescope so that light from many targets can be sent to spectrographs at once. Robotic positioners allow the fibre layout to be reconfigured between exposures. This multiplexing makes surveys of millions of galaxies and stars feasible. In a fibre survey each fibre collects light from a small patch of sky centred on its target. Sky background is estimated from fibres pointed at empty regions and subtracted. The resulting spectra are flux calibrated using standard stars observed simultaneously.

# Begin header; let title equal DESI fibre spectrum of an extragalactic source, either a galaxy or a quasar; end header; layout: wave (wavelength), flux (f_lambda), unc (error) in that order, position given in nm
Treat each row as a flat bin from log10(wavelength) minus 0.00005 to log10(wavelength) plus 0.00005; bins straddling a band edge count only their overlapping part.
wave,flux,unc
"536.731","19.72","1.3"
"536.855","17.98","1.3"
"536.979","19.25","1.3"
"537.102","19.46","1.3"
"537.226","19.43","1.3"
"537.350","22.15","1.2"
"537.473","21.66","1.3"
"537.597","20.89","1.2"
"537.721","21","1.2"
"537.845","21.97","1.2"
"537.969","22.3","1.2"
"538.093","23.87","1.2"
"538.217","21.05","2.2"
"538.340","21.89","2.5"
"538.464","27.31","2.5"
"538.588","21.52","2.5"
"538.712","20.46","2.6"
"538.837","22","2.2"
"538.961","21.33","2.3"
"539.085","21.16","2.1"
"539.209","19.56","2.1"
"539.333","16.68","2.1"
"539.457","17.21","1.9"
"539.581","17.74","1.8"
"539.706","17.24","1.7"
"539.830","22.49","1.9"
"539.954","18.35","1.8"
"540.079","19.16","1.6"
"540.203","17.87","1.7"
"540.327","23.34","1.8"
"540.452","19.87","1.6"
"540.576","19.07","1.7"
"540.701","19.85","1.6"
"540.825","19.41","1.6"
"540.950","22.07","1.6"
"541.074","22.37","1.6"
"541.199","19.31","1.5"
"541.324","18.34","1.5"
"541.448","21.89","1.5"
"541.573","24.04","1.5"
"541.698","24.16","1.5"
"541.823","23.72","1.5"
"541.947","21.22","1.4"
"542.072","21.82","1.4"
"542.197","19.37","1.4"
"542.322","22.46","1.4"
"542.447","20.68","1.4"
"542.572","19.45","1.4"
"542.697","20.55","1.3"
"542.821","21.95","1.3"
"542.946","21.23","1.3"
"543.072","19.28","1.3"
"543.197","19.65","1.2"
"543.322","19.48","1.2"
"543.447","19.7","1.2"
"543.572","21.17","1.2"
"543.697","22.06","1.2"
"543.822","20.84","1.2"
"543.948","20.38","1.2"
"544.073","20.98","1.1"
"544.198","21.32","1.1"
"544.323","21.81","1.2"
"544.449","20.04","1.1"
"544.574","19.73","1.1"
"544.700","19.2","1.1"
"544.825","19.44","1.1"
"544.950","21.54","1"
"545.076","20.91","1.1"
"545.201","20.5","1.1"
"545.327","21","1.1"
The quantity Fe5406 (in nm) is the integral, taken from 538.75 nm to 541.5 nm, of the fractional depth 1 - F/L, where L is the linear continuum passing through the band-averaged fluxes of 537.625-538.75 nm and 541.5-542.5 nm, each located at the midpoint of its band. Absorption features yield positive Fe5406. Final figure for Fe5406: 0.302 nm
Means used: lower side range 22.4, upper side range 22.2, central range 19.8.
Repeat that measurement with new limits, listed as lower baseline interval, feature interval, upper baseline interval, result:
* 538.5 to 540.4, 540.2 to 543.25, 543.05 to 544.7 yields -0.123 nm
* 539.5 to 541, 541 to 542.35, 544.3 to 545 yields -0.127 nm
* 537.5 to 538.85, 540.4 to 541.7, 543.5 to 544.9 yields 0.039 nm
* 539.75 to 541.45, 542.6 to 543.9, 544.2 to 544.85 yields -0.024 nm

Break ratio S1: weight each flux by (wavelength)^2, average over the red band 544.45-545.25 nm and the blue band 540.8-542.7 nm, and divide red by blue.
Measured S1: 0.96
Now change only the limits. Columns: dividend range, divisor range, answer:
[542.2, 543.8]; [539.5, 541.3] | 1.05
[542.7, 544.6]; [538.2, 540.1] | 1.03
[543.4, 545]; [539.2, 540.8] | 1.10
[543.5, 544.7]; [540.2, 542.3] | 0.99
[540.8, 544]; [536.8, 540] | 1.03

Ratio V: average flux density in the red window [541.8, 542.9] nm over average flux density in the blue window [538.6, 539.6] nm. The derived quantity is 1.08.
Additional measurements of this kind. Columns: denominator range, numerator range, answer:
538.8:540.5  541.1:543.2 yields 1.08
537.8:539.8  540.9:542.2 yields 1.04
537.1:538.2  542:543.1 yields 0.97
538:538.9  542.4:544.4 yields 0.92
